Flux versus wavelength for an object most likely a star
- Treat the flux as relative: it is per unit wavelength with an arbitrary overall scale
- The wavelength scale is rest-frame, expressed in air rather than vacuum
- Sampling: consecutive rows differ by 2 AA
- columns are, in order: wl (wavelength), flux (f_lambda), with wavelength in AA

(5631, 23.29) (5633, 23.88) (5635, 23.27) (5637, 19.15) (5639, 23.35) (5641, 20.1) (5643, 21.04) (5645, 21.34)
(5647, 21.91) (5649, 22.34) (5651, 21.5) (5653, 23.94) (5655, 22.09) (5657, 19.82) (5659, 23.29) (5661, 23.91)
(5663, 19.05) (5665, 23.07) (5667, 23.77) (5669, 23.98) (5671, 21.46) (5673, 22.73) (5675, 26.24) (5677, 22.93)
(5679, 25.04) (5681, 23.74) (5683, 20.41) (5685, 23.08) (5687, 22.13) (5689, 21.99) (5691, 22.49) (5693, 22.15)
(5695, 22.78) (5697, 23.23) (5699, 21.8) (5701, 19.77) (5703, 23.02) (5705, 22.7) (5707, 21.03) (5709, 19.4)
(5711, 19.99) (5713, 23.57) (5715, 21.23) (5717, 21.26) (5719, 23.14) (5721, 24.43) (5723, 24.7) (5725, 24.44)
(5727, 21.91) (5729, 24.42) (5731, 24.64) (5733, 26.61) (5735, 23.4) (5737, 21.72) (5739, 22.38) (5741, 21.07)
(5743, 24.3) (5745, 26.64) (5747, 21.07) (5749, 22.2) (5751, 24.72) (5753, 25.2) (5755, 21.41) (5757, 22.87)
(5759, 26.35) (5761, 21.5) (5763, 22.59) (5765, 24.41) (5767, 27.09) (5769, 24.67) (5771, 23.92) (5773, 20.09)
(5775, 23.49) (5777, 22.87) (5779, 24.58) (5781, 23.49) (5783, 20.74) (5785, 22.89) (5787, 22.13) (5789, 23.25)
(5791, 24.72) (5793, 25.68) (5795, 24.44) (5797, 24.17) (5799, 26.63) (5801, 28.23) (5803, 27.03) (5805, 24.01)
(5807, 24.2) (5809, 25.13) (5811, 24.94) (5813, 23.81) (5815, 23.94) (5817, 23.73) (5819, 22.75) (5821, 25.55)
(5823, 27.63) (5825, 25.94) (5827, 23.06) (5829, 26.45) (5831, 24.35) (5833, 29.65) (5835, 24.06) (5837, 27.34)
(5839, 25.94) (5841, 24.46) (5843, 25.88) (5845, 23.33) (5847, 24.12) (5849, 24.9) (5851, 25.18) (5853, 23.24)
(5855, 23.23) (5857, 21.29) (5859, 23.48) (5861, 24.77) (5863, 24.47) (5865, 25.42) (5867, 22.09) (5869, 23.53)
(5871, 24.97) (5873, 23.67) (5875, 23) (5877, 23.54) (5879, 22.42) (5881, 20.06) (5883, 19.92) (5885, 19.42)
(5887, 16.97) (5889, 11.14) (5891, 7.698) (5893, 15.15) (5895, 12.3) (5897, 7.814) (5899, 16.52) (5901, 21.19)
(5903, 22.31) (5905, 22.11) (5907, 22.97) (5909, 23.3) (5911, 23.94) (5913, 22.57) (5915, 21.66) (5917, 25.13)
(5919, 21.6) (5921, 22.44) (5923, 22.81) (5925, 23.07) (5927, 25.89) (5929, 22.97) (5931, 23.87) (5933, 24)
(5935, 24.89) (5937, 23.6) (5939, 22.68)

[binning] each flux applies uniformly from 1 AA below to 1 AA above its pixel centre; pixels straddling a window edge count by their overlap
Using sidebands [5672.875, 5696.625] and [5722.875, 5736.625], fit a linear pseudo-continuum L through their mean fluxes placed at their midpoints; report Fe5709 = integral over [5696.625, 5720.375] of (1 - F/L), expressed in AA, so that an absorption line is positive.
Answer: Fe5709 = 1.94 AA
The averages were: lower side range 23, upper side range 24.2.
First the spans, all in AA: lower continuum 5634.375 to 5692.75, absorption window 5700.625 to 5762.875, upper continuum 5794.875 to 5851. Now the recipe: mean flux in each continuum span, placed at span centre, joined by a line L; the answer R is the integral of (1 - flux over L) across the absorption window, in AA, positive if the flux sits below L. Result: 1.7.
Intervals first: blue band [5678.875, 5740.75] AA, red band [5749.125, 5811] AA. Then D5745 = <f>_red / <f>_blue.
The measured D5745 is 1.06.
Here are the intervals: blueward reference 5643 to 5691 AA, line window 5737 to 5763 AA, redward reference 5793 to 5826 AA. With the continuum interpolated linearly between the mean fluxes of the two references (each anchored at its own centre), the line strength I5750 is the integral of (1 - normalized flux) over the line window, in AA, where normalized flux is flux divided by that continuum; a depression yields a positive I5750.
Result 0.9 AA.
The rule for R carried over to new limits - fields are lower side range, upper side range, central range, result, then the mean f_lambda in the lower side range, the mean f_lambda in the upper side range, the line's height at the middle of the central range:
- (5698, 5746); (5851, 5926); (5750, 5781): -1.9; 22.8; 20.9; 22.3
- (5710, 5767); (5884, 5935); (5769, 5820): -4.1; 23.4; 20.1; 22.3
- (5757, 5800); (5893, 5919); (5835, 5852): -2.5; 23.8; 20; 21.9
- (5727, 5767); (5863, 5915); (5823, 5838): -3.2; 23.6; 19.9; 21.4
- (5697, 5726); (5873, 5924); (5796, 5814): -3.8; 22.2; 19.6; 20.9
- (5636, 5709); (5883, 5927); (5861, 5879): -3.7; 22.2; 19.3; 19.8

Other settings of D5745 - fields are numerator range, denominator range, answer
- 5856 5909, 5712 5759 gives 0.85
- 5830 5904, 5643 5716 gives 0.97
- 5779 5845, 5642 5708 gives 1.11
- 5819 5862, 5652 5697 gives 1.09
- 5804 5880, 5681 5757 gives 1.08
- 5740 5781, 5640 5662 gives 1.07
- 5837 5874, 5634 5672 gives 1.10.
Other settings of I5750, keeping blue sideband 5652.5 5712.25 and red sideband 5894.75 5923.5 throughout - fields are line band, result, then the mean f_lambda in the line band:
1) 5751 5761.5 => -0.89 AA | 23.7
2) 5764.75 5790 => -1.90 AA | 23.3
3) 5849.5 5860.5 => -1.19 AA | 23.4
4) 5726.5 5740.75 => -0.98 AA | 23.5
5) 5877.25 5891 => 2.04 AA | 17.8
